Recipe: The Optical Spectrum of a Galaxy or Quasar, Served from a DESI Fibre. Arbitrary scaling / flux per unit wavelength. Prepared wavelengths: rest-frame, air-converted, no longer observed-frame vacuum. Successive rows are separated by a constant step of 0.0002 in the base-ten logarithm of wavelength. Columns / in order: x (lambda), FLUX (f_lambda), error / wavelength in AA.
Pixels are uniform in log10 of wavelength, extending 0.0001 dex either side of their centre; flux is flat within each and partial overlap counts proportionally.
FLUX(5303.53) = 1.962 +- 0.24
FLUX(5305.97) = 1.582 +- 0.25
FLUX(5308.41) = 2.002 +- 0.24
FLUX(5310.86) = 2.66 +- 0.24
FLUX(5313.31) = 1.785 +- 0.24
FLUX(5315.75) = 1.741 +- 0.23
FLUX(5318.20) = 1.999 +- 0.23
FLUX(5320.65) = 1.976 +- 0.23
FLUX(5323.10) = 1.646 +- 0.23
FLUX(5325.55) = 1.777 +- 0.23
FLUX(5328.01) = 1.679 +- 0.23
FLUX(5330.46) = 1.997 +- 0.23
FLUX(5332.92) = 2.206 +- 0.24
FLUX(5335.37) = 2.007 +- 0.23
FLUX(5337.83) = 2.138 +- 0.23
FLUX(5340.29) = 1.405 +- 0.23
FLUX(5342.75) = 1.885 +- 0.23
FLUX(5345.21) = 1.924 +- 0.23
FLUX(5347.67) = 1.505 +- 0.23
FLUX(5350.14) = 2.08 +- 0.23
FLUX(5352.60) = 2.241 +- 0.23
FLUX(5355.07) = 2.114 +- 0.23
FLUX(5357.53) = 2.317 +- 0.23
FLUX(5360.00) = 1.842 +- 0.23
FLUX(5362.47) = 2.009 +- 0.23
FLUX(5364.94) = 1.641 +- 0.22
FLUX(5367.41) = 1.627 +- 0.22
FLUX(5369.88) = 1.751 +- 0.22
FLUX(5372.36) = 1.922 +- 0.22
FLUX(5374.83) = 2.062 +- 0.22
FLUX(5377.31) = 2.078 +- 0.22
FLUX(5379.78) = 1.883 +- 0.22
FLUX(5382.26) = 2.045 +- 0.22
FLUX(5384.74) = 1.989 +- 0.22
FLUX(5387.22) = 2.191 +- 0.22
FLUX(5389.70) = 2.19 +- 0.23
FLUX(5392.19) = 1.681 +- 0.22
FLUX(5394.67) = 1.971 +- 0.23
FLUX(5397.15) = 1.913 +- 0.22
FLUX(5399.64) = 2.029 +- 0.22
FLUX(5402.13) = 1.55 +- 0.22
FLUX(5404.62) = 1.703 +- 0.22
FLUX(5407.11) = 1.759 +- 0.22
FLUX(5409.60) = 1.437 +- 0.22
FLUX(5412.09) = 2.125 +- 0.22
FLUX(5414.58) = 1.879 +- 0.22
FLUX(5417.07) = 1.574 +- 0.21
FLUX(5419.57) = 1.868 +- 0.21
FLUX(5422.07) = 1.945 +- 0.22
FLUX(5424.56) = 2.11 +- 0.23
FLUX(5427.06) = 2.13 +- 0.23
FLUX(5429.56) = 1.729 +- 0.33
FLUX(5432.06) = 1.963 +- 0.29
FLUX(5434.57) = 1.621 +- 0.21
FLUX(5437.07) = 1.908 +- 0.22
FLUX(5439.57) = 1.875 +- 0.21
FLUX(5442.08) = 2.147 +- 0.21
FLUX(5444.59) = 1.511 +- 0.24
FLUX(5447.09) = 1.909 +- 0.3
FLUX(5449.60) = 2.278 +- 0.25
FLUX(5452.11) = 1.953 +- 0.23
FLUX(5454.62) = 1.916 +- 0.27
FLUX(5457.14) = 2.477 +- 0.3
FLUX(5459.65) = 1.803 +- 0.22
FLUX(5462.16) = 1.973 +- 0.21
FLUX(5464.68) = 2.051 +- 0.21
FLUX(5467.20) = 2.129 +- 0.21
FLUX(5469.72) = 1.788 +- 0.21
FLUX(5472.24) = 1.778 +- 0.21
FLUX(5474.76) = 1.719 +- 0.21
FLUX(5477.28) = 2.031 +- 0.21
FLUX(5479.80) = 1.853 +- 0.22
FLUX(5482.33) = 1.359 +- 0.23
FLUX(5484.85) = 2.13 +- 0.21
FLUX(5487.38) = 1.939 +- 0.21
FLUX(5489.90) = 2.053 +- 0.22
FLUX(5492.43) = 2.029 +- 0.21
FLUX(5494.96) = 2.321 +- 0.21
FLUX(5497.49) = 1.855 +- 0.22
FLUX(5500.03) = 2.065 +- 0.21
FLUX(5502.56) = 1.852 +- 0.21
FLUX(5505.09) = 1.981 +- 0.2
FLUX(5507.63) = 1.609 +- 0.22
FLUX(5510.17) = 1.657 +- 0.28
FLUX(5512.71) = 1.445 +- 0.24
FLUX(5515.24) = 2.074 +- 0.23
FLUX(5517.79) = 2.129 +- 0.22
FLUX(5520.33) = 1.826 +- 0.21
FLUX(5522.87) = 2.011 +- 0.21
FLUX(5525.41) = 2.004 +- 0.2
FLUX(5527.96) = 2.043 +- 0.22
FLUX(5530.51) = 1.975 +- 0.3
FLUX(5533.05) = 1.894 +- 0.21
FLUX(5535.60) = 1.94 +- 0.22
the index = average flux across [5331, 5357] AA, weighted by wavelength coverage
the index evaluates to 1.96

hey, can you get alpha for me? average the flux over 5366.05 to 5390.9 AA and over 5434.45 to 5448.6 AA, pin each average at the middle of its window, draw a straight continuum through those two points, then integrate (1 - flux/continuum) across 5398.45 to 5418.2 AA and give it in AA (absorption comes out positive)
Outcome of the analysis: 1.6 AA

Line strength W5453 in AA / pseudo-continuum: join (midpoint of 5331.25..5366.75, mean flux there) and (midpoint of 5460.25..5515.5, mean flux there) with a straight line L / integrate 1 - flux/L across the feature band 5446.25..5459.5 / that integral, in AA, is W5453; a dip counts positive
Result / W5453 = -1.3 AA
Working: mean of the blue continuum 1.95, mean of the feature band 2.09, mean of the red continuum 1.89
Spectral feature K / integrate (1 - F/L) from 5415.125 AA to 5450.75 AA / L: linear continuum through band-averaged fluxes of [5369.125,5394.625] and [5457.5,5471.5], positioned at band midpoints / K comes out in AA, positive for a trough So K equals 1.5 AA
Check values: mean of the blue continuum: 1.98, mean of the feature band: 1.9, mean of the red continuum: 1.98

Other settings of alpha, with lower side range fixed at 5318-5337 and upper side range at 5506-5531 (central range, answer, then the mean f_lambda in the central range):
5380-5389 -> -0.8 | 2.06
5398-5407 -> 0.6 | 1.77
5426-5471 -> -1.5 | 1.95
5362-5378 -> 0.4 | 1.86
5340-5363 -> -0.5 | 1.95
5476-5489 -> 0.1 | 1.87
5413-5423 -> 0.4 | 1.82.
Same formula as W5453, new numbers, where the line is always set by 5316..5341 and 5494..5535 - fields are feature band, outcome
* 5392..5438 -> 1.5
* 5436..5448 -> 0.2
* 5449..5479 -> -1.1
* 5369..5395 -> -1.2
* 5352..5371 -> -0.4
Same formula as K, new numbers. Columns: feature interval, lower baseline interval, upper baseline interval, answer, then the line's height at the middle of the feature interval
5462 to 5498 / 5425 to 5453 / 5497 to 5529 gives -0.64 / 1.9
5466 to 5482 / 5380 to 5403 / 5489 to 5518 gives 0.60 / 1.92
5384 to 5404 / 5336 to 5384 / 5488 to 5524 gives -0.10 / 1.92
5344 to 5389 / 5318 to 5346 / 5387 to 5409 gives -2.15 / 1.87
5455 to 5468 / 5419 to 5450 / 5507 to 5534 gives -1.15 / 1.91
